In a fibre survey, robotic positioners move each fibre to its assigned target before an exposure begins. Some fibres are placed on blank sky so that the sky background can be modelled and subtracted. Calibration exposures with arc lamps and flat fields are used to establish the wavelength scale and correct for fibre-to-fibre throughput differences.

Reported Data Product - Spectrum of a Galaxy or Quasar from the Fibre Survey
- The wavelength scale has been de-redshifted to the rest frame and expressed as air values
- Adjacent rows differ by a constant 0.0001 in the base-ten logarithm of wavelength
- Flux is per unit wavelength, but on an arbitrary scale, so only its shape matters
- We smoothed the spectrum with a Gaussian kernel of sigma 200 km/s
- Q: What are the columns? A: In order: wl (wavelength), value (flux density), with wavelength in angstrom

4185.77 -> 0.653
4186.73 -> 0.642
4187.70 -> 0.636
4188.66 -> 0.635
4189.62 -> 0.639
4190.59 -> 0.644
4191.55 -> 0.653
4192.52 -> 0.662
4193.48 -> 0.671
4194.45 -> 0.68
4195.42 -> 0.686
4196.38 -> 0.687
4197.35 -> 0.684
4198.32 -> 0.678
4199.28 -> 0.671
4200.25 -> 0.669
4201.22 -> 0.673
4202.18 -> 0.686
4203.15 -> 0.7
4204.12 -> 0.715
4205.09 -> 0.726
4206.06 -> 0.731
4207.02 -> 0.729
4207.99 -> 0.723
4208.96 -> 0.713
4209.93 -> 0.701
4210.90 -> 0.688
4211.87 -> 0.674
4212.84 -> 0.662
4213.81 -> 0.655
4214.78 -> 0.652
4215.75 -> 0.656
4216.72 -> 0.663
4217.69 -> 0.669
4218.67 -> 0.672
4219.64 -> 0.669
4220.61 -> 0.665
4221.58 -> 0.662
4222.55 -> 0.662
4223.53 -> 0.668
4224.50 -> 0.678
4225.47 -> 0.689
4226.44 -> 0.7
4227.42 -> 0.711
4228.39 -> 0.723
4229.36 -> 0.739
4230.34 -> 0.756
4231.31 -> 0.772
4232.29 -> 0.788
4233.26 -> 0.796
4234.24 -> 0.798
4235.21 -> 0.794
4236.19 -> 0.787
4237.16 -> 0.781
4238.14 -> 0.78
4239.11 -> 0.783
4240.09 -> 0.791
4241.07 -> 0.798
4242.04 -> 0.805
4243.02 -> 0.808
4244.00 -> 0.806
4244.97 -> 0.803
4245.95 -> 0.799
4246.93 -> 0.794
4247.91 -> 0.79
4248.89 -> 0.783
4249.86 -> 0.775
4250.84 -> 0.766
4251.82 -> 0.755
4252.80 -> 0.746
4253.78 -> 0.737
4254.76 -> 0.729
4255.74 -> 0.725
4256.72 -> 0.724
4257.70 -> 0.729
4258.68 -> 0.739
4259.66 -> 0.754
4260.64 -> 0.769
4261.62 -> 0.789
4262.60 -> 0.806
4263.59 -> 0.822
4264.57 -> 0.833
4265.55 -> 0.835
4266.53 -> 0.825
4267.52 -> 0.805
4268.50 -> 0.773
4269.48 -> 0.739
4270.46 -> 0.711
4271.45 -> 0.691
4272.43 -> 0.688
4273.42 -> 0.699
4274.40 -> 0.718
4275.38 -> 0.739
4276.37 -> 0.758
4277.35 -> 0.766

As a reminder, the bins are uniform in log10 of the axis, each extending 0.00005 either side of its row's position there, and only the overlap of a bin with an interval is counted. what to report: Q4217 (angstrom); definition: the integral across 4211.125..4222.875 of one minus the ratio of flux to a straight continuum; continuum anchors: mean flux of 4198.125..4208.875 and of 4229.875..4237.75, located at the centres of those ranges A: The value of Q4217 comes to 1.2 angstrom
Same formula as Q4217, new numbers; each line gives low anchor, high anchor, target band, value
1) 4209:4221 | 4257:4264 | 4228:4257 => -1.8 angstrom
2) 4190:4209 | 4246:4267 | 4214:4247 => -0.1 angstrom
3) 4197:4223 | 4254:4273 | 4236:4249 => -1.1 angstrom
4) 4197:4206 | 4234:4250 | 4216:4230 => 1.2 angstrom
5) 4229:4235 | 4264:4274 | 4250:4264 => 0.2 angstrom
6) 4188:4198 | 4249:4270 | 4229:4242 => -0.9 angstrom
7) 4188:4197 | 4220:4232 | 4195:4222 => -0.1 angstrom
